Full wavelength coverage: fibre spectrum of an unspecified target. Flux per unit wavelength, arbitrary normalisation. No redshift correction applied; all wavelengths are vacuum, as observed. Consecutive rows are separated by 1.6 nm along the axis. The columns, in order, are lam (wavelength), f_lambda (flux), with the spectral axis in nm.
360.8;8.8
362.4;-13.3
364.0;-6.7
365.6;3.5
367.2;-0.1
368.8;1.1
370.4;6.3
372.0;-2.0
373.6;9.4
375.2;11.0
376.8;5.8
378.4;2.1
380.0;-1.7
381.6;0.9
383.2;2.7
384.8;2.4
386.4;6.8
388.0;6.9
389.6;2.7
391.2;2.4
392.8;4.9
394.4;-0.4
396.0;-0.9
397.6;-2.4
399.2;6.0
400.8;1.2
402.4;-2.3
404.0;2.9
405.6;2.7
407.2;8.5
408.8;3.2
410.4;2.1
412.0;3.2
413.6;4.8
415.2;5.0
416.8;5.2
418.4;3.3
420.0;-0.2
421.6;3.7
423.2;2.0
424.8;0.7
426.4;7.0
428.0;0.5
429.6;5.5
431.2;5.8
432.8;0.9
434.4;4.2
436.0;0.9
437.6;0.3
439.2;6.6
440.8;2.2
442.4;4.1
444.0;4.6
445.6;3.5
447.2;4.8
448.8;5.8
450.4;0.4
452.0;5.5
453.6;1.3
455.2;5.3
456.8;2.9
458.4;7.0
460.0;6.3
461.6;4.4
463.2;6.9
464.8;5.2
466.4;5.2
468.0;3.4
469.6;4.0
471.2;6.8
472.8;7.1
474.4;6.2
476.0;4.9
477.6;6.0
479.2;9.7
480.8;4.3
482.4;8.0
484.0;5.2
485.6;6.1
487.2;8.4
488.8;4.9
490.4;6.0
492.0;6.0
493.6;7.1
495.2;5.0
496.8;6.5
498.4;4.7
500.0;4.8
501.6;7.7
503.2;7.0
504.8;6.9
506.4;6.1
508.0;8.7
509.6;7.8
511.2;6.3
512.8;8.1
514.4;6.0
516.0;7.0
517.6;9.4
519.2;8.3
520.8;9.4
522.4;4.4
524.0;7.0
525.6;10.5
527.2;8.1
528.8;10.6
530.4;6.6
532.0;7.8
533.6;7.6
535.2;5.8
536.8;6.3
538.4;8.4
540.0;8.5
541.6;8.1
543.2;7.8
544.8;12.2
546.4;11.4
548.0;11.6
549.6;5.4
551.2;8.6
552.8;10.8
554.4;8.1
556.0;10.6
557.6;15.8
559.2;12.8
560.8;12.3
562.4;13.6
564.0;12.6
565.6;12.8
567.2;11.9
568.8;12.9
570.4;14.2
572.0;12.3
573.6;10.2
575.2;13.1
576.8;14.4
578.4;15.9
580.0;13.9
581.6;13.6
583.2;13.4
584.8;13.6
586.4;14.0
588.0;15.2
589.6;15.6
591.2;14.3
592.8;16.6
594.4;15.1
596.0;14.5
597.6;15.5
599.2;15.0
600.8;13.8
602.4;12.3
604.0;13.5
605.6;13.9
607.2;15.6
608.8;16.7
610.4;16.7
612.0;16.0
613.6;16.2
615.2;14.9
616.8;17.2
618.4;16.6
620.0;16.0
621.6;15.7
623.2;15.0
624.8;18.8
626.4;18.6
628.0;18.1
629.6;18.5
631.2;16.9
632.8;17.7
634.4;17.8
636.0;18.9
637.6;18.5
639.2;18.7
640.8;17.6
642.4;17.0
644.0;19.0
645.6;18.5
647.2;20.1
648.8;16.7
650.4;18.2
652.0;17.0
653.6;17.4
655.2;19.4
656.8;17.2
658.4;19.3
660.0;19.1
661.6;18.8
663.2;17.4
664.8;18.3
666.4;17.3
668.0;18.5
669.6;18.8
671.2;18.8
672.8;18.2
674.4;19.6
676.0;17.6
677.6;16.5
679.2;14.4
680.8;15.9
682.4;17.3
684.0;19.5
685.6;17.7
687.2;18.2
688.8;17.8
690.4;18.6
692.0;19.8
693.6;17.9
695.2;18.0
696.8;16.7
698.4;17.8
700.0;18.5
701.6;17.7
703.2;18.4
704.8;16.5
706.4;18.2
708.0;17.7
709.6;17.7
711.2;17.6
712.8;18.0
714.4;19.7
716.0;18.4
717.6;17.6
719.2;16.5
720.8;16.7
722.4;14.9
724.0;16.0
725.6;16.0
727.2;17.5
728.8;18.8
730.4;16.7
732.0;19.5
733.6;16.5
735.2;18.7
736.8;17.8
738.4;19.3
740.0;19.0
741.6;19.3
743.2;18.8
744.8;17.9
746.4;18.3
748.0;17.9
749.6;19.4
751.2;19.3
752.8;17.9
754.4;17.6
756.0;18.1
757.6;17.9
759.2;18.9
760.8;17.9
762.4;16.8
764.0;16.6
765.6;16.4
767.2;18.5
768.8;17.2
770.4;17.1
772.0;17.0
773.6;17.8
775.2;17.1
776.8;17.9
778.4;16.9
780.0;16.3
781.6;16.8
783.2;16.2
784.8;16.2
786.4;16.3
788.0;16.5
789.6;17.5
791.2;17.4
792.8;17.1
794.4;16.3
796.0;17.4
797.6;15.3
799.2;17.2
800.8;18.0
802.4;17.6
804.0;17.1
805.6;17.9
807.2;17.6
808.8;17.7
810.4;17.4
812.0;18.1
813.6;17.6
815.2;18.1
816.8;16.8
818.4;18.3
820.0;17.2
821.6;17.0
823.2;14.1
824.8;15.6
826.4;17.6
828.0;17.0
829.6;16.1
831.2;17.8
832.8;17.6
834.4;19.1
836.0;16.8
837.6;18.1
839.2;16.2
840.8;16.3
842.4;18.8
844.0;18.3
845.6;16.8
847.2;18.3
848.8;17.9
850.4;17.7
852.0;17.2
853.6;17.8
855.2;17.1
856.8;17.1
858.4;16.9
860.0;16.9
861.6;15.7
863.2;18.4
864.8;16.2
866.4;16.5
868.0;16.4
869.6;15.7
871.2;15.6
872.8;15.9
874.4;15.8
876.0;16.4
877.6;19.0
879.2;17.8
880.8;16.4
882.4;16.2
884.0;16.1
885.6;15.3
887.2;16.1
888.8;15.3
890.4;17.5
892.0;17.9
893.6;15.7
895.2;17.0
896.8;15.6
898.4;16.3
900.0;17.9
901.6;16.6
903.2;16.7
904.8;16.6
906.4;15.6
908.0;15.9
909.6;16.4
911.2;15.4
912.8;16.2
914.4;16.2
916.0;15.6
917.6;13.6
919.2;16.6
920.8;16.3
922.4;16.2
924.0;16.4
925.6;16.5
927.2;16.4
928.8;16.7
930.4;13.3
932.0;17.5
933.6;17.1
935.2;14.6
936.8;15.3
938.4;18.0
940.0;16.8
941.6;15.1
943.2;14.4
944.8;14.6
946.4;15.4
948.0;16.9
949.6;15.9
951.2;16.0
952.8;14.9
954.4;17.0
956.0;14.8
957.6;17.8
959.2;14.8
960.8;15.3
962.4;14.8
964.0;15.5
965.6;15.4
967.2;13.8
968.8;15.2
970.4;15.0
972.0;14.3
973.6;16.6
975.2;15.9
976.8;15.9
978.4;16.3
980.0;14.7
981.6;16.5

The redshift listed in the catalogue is 0.397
